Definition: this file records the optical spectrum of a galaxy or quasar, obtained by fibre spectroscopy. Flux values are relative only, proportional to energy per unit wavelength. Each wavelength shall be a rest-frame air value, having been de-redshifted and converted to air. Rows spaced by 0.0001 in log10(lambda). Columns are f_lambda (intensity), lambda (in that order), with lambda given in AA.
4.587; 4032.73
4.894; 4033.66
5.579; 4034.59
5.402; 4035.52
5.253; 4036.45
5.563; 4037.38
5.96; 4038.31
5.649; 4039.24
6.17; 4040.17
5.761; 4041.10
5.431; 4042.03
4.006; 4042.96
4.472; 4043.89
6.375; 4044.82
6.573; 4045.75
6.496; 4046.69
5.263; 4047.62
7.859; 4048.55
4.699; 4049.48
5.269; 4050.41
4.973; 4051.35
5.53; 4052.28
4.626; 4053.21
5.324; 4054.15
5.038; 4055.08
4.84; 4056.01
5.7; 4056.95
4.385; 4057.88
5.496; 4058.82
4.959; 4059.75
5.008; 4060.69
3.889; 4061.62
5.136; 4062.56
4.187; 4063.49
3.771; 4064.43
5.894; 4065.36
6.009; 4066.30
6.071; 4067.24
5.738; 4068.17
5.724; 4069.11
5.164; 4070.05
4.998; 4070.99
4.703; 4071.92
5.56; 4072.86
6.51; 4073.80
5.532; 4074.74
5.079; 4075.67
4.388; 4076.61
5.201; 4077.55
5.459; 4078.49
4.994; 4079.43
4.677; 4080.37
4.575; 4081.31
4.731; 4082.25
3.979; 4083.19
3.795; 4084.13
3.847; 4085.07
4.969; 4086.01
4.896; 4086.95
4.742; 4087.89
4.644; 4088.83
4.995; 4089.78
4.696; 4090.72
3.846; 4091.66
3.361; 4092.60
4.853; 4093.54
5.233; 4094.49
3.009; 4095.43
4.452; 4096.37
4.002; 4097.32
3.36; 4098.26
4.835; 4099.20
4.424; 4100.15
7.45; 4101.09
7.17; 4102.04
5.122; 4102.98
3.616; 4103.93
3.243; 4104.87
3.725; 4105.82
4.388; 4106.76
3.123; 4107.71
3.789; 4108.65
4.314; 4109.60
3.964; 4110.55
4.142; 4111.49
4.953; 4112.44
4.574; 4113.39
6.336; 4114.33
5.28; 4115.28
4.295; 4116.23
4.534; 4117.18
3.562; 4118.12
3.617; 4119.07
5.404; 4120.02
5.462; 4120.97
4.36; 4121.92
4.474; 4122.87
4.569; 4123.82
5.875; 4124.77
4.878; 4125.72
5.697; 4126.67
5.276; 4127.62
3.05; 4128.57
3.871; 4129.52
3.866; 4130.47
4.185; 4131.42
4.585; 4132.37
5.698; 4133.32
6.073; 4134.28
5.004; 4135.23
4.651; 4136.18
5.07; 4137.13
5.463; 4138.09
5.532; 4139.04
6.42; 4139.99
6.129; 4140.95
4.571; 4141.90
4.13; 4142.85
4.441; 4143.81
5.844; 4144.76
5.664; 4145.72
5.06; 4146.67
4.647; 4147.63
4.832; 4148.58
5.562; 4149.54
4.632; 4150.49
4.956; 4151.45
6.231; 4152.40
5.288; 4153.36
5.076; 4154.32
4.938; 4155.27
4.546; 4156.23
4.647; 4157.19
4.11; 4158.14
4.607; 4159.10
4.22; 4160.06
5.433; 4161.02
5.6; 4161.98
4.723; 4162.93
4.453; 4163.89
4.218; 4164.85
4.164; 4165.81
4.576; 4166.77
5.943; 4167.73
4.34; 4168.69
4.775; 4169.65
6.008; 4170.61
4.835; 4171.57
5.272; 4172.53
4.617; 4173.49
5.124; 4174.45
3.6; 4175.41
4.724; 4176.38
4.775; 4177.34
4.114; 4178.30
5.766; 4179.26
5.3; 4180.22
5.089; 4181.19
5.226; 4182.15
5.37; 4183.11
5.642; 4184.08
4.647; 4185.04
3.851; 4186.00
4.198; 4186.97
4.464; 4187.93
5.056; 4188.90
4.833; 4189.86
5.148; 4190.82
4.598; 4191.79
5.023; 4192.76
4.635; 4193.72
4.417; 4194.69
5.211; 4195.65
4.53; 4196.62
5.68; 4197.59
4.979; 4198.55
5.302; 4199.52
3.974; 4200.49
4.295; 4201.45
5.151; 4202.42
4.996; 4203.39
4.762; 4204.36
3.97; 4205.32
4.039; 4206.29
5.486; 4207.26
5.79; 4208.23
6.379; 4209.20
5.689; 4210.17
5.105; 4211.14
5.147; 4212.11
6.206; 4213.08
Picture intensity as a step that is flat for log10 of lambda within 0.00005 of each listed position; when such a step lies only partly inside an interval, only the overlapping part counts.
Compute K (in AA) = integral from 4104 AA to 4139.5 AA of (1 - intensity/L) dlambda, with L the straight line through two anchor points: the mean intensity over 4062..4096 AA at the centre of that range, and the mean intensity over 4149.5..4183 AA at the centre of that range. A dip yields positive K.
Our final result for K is 2.0 AA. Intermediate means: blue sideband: 4.86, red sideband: 4.9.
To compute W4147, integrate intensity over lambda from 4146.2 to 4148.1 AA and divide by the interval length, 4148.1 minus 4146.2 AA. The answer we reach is 4.84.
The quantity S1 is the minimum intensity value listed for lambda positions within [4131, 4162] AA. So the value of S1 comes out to 4.11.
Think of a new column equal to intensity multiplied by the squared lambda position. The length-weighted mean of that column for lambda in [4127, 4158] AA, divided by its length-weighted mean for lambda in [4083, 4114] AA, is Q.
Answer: 1.15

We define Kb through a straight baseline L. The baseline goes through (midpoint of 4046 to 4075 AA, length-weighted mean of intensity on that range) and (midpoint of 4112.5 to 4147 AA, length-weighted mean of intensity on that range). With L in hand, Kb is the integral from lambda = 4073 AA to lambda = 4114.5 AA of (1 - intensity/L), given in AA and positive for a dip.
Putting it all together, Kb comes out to 4.2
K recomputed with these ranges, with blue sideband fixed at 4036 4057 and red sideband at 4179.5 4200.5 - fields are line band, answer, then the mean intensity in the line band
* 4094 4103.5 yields 0.69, 4.9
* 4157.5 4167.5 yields 0.74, 4.65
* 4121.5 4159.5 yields 1.08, 4.96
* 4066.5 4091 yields 1.71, 5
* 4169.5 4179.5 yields 0.22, 4.86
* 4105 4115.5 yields 1.76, 4.36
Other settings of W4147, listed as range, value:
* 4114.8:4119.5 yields 4.26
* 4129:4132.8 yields 4.11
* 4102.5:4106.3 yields 3.94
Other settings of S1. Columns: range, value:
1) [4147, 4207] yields 3.6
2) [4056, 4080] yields 3.771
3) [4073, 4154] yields 3.009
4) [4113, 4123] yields 3.562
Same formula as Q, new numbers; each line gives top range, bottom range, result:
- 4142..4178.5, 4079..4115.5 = 1.11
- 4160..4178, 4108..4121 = 1.09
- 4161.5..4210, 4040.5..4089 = 1.01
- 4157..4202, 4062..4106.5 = 1.05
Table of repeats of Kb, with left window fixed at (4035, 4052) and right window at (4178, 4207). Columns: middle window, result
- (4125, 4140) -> 0.6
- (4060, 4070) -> 0.7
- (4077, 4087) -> 1.4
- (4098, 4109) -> 1.6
